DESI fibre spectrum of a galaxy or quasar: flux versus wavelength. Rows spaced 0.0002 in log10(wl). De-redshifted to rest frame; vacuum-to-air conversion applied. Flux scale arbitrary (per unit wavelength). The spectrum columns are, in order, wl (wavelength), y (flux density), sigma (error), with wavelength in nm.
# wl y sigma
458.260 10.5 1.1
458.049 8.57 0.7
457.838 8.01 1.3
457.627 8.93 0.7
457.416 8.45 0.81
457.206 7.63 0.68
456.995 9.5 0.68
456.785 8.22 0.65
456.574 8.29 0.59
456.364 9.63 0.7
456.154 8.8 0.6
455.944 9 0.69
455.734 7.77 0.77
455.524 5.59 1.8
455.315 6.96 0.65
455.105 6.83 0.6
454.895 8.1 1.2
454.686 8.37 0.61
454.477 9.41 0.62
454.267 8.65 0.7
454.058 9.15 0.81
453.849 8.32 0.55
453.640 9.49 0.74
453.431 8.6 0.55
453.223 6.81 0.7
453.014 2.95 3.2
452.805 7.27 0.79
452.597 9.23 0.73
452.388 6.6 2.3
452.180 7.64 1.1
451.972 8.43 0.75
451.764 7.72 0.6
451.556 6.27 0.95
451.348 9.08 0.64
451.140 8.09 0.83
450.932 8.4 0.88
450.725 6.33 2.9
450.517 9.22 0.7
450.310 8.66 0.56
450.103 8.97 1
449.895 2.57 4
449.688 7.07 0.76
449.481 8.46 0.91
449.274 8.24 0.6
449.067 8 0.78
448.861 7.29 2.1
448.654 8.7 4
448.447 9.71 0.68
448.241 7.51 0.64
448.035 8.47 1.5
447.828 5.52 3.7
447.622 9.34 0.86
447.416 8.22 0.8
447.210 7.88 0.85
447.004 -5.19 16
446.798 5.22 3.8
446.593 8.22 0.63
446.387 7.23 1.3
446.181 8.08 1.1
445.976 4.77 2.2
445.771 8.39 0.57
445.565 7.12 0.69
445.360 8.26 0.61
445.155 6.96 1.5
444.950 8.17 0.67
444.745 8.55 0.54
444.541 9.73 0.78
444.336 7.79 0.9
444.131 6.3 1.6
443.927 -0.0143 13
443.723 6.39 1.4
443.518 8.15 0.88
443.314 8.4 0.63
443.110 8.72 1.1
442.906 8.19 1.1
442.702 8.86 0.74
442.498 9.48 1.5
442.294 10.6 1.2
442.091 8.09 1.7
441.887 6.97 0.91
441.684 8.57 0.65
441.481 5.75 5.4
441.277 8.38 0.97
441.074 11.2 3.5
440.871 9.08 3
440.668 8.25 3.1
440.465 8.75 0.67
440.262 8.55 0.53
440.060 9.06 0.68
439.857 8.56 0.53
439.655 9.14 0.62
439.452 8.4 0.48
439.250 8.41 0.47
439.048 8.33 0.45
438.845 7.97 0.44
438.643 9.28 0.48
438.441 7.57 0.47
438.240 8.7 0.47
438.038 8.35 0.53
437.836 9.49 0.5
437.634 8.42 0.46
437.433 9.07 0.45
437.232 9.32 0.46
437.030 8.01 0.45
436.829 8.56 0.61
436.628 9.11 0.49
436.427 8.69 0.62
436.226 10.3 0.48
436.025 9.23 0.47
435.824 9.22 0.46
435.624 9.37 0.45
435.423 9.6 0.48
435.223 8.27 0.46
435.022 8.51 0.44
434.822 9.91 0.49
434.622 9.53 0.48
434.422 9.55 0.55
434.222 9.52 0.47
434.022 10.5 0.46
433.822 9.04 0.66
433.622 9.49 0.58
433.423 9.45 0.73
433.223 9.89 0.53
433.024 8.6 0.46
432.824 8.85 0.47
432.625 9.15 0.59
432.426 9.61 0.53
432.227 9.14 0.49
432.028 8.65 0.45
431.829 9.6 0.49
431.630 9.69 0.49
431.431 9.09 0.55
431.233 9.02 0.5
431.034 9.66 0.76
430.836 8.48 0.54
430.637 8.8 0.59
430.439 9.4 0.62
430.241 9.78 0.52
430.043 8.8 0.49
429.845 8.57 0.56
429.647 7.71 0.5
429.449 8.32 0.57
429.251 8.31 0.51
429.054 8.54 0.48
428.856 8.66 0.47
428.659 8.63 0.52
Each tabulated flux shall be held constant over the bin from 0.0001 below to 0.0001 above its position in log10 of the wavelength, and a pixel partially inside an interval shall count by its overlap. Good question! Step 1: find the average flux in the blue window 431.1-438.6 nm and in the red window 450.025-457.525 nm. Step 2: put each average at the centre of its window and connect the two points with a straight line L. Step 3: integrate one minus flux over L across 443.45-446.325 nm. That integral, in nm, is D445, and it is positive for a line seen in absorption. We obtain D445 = 0.505 nm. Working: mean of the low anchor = 9.14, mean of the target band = 7.04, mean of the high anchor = 8.01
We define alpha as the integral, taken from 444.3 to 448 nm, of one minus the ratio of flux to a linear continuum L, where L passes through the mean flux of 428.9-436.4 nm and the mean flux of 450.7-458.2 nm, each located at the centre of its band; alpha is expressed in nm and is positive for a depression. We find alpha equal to 0.67 nm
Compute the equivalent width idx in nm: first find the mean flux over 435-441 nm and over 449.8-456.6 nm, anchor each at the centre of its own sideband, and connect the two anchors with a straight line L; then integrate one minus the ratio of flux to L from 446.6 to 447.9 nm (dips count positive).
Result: 0.44 nm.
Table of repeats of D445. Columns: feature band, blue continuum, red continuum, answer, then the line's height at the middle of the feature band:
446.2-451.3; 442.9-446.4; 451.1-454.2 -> 0.20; 7.5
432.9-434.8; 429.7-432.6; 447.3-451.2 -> -0.12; 8.94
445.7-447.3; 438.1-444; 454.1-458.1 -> 0.53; 8.25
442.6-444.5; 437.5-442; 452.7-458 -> 0.30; 8.4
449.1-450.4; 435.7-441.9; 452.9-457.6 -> 0.14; 8.26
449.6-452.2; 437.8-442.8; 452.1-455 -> 0.15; 8.05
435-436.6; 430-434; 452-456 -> -0.04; 8.98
